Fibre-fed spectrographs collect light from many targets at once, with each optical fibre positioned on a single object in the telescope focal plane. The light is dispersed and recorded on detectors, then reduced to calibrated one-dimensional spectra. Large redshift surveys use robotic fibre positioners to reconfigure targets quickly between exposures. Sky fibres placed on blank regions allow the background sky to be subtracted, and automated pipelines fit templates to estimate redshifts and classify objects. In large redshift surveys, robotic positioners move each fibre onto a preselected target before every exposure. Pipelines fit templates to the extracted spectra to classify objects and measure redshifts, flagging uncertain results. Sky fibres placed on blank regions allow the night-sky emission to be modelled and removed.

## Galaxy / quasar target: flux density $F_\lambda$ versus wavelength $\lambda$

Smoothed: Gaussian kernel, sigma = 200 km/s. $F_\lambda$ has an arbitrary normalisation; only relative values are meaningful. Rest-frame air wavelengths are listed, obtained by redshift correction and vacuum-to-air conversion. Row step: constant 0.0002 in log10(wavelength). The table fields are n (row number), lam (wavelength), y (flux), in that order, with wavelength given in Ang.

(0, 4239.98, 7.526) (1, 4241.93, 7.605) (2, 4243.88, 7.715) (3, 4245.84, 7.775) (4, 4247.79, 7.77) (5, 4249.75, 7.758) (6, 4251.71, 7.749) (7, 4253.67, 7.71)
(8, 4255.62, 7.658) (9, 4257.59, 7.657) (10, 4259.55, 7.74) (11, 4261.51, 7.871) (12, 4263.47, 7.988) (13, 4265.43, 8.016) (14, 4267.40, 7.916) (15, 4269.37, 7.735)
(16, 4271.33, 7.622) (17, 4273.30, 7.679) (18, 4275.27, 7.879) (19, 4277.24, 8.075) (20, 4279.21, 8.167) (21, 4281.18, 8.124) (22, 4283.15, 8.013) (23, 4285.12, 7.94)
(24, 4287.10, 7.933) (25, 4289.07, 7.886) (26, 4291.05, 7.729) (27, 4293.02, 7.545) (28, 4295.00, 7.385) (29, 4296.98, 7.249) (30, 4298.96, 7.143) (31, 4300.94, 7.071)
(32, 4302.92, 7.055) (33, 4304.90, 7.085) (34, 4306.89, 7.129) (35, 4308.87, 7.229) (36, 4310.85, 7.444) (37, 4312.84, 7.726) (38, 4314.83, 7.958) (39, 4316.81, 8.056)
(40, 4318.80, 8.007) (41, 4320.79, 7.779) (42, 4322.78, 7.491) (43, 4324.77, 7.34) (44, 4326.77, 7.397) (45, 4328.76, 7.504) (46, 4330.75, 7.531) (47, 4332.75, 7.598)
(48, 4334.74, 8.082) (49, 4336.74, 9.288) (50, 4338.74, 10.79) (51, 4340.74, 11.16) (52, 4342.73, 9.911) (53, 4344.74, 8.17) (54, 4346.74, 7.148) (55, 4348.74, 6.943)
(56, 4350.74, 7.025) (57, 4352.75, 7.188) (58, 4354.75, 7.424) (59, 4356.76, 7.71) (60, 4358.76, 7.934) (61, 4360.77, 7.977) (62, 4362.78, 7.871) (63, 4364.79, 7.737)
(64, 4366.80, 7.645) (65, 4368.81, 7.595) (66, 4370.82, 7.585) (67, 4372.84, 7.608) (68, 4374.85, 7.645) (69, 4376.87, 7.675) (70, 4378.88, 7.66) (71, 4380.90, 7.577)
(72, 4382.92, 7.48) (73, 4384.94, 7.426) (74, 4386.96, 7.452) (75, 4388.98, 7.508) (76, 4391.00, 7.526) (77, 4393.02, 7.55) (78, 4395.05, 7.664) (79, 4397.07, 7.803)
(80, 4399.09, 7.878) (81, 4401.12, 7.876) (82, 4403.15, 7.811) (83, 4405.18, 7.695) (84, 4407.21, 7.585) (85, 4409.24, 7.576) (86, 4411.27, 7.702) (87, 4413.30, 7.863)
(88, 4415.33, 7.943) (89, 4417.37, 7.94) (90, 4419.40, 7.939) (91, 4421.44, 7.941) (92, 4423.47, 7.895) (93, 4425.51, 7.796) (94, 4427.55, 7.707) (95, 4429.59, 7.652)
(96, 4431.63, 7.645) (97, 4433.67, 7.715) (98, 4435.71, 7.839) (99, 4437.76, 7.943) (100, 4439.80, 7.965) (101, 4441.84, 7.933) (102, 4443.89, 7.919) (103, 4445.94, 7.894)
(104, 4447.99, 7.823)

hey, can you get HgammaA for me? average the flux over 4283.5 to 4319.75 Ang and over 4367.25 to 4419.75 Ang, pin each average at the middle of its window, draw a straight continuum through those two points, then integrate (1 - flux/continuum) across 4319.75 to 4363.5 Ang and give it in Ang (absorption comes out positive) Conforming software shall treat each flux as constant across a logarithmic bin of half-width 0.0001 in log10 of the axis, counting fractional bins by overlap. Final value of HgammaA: -2.7 Ang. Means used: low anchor 7.54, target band 8.06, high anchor 7.67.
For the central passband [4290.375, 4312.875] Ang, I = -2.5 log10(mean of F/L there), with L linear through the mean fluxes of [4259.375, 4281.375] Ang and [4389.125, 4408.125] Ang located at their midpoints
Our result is 0.080 mag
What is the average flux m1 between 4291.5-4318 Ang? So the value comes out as 7.4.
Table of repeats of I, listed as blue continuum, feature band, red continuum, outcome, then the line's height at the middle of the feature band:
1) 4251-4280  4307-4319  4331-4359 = 0.060 mag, 8.11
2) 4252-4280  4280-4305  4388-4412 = 0.032 mag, 7.8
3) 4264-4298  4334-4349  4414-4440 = -0.157 mag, 7.83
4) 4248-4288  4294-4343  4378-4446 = -0.013 mag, 7.82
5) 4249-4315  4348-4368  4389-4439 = 0.024 mag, 7.72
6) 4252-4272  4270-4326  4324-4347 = 0.072 mag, 8.16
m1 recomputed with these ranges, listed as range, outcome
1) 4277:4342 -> 7.88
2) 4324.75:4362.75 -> 8.12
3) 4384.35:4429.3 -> 7.73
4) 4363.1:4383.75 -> 7.63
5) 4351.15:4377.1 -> 7.64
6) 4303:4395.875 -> 7.8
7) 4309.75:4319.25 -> 7.82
